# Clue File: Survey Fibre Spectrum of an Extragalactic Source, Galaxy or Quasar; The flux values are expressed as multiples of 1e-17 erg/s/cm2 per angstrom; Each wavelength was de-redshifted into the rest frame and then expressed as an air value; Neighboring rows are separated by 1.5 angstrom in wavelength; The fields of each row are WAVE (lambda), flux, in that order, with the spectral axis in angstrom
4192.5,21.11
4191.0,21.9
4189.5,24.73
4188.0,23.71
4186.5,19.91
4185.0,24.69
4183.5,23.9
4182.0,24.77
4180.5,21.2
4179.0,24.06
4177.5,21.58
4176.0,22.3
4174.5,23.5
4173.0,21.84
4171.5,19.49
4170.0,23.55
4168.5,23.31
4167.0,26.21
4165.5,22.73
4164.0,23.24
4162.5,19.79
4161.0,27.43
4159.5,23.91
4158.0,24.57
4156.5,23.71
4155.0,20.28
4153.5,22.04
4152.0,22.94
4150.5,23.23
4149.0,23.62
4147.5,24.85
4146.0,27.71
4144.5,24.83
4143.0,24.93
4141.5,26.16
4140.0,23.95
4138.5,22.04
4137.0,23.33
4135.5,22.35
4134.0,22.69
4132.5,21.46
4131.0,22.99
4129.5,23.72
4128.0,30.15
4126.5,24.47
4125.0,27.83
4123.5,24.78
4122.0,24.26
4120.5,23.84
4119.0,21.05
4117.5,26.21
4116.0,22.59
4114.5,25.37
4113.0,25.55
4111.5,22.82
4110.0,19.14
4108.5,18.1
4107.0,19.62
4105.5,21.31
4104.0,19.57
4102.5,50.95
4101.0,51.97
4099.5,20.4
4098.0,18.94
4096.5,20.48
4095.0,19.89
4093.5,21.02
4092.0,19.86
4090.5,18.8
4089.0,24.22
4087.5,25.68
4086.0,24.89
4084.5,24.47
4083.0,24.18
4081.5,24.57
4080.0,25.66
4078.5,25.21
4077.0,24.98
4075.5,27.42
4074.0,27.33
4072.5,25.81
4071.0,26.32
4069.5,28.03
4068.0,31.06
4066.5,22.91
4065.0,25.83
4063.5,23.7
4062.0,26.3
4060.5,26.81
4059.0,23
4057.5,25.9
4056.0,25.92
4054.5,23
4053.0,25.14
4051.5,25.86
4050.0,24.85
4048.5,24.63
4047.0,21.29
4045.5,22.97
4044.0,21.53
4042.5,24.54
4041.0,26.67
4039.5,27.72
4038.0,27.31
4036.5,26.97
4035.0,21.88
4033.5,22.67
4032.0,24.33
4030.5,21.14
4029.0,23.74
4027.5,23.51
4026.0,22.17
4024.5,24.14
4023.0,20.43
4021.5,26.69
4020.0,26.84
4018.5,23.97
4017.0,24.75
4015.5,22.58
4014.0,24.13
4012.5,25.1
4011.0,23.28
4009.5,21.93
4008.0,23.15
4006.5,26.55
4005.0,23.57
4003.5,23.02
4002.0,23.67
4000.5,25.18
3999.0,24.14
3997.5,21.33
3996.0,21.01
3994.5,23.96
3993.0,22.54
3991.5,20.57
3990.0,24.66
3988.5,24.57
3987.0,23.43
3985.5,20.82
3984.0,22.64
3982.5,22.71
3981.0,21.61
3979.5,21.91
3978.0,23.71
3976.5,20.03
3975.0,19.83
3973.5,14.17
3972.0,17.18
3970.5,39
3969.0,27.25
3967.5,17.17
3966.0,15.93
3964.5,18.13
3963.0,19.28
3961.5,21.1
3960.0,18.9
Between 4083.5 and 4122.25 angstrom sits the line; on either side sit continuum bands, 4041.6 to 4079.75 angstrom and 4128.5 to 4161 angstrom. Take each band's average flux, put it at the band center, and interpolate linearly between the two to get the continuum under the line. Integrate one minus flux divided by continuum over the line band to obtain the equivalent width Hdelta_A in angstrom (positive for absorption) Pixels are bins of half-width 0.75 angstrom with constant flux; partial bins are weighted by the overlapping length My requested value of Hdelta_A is 0.3 angstrom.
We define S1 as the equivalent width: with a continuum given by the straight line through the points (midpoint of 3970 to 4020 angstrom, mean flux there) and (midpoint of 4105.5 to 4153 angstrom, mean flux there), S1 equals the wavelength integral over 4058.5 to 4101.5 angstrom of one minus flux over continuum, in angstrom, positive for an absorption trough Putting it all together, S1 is -2.9 angstrom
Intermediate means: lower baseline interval 23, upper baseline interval 23.7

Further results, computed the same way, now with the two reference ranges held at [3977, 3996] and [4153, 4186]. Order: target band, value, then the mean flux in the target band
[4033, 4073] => -4.09 angstrom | 25.1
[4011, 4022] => -0.96 angstrom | 24.7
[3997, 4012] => -0.63 angstrom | 23.6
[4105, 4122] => 0.39 angstrom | 22.4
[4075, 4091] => -1.20 angstrom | 24.6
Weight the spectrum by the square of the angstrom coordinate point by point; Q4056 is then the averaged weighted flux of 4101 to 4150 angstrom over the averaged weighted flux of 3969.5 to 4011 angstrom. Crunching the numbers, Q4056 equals 1.16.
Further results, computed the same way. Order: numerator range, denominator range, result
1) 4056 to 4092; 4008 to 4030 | 1.09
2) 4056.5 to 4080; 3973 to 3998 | 1.24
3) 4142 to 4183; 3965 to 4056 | 1.08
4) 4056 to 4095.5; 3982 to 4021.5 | 1.09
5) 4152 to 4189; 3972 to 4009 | 1.12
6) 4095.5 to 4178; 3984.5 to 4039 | 1.09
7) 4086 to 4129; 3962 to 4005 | 1.18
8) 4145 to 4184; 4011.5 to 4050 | 1.03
